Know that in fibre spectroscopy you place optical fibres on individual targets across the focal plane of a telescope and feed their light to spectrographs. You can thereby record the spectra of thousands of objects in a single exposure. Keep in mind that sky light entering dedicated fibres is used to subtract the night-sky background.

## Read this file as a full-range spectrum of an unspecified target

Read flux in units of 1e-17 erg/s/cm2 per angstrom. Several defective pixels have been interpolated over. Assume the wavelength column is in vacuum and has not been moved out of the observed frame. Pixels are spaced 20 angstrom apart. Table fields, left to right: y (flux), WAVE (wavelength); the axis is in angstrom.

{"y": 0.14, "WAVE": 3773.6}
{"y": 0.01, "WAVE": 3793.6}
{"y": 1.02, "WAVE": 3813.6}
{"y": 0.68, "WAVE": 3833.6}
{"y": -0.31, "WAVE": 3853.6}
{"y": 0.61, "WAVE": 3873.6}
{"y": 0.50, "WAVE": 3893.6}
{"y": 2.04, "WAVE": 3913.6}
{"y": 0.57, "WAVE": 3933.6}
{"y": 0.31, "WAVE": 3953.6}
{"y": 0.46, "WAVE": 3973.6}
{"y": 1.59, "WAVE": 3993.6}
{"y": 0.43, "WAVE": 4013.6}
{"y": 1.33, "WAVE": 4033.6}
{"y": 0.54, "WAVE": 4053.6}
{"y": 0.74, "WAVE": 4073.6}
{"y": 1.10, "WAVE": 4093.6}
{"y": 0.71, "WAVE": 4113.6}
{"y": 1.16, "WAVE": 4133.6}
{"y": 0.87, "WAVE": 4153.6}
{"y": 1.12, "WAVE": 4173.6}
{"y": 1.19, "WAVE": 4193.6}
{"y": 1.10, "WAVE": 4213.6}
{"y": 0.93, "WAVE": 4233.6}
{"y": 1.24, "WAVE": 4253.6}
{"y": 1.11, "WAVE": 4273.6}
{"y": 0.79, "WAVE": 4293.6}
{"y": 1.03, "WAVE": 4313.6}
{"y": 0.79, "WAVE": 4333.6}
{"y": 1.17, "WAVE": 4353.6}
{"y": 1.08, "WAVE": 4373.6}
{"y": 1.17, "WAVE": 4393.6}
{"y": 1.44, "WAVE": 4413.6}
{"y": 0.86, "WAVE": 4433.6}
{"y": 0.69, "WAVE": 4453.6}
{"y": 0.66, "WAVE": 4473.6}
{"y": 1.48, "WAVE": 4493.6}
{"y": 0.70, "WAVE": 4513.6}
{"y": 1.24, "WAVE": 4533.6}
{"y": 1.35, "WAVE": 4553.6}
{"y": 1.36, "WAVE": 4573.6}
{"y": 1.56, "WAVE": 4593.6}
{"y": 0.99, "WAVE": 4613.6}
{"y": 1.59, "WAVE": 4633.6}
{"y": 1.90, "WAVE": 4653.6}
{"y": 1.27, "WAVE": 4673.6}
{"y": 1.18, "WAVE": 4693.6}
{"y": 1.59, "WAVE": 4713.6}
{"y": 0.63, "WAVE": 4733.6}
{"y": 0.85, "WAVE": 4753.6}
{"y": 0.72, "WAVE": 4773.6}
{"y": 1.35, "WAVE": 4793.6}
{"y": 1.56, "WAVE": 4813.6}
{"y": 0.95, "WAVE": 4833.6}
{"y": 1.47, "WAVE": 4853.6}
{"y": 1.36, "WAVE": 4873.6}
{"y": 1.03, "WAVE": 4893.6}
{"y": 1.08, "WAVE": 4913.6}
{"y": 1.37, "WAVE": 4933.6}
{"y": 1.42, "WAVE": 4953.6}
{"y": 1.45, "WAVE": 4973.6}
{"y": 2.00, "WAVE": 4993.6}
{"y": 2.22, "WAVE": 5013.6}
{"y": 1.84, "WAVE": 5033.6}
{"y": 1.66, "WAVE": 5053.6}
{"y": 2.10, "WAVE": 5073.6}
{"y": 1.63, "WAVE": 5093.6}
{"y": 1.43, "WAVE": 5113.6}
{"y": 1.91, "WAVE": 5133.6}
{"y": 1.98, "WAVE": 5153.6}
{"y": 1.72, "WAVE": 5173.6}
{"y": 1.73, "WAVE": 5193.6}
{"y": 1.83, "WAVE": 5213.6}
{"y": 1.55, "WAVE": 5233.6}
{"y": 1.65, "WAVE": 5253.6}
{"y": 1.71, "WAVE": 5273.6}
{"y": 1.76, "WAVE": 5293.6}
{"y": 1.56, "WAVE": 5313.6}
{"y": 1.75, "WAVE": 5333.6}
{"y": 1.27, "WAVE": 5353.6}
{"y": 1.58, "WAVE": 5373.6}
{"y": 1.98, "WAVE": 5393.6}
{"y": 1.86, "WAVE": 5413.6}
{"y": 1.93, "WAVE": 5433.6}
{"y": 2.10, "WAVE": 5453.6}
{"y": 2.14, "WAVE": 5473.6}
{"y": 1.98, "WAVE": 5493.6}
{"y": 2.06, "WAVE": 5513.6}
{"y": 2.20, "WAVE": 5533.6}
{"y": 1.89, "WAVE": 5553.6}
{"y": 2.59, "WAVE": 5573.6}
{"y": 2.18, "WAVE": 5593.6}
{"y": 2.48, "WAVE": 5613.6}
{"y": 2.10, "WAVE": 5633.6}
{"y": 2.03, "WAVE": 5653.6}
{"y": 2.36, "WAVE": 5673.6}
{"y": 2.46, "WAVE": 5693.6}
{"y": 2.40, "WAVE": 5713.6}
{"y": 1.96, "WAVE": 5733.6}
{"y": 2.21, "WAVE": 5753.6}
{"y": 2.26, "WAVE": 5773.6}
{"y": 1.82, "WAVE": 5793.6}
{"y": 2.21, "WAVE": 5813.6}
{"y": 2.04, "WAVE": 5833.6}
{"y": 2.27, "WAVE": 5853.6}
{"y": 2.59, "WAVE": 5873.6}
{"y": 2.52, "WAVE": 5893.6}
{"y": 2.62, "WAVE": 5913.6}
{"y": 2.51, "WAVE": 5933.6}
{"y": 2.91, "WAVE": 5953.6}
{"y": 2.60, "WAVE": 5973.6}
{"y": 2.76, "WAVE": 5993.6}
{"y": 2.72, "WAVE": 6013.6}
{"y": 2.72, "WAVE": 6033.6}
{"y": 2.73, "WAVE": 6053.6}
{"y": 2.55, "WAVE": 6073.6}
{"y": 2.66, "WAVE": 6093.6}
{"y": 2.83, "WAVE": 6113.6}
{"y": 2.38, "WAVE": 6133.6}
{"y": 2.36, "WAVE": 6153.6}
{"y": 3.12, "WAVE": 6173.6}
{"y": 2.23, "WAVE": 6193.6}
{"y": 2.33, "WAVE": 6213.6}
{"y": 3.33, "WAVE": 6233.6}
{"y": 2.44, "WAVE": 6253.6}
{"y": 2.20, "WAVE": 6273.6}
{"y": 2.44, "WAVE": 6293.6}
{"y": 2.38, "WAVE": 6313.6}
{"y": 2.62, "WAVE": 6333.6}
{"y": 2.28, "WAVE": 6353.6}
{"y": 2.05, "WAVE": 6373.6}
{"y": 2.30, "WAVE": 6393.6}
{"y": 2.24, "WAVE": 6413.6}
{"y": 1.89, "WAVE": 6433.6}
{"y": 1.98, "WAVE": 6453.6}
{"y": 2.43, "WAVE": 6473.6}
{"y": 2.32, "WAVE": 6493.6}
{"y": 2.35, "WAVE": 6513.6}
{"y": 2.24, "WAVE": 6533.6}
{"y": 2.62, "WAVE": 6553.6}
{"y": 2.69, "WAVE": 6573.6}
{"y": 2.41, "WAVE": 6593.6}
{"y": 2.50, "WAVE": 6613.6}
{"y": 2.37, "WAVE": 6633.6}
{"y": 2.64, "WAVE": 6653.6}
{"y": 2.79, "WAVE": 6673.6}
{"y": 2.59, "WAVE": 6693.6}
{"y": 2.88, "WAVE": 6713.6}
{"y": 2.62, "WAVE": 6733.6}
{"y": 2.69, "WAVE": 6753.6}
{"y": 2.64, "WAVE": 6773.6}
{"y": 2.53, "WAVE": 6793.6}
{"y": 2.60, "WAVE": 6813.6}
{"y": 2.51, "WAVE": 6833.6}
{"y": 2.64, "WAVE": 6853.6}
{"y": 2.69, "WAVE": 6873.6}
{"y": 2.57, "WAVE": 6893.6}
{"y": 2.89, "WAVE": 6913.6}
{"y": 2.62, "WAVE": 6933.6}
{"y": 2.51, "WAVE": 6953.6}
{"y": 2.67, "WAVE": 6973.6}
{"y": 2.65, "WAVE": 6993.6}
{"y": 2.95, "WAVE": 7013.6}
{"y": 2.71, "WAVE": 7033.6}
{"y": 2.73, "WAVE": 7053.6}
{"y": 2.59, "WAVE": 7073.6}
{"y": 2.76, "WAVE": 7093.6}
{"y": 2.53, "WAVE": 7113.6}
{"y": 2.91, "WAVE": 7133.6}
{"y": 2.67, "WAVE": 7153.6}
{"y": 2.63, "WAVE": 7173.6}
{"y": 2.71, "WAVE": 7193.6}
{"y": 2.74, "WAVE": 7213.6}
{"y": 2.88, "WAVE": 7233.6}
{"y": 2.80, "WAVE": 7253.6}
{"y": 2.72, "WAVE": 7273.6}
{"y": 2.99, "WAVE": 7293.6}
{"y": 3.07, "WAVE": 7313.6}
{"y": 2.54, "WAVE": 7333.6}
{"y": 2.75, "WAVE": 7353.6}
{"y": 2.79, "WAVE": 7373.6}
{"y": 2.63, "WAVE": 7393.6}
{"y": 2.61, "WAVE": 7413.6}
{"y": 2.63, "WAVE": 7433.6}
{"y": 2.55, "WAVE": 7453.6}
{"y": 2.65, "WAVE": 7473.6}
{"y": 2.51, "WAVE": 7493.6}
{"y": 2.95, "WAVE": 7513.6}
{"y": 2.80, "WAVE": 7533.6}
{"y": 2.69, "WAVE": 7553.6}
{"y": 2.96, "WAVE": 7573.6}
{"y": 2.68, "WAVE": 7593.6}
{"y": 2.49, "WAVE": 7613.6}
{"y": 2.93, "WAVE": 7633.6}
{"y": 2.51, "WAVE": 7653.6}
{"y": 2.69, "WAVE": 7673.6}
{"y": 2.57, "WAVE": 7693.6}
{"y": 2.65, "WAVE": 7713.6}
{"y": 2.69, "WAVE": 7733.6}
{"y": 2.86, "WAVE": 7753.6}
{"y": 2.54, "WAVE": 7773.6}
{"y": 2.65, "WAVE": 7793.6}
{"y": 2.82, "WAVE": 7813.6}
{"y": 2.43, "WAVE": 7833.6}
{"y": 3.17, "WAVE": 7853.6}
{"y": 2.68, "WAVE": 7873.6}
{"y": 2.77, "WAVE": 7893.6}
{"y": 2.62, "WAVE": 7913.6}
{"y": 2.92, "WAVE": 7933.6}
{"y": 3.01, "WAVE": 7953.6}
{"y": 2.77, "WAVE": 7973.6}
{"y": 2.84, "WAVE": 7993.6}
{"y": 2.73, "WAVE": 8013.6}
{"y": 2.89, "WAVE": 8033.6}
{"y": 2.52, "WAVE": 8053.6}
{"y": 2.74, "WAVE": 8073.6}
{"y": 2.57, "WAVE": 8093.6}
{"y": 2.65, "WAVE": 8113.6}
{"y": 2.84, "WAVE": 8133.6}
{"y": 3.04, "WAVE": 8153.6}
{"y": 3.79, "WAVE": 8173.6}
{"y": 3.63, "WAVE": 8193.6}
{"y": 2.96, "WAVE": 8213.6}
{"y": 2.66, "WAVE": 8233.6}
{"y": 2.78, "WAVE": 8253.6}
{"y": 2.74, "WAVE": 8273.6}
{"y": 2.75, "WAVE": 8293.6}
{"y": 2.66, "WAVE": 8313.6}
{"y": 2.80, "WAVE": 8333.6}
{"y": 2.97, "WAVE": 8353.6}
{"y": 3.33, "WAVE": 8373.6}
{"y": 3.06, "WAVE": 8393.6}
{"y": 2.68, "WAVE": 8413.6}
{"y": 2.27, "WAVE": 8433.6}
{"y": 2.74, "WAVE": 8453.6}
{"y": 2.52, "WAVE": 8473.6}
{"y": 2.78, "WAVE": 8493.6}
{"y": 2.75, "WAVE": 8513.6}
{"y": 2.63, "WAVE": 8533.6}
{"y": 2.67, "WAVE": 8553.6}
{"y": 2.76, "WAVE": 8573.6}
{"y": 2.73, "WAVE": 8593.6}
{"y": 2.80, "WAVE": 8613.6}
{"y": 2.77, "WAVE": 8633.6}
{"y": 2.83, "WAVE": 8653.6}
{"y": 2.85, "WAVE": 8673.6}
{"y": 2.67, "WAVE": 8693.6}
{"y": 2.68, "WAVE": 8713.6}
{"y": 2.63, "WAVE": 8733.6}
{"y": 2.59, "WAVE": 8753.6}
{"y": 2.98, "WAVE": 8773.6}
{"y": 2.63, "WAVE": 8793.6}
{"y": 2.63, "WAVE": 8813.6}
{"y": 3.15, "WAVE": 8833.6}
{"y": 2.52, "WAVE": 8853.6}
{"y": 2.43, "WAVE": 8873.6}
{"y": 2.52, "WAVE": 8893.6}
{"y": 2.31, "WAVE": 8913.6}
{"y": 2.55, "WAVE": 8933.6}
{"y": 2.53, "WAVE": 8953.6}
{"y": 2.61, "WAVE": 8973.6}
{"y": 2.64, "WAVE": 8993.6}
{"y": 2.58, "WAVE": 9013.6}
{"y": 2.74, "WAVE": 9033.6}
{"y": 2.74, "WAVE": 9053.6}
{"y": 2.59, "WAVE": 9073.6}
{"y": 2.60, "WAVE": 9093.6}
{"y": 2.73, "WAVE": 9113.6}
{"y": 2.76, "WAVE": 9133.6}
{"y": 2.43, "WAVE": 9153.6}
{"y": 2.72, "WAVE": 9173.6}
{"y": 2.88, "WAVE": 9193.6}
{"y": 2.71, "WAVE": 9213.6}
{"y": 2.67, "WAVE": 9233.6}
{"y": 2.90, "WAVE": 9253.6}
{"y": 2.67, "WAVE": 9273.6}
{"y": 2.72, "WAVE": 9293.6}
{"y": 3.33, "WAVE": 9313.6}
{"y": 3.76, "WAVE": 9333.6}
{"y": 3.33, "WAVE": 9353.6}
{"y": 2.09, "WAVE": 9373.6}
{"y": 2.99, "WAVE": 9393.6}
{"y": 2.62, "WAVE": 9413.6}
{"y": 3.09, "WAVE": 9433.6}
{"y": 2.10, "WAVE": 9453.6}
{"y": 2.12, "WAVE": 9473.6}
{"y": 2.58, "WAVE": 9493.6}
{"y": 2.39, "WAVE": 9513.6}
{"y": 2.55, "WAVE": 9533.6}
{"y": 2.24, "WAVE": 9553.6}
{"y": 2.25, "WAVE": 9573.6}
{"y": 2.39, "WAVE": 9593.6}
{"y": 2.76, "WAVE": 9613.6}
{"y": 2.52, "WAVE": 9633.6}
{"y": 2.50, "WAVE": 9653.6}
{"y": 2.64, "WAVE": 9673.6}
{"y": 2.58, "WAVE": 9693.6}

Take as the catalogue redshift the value 0.245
